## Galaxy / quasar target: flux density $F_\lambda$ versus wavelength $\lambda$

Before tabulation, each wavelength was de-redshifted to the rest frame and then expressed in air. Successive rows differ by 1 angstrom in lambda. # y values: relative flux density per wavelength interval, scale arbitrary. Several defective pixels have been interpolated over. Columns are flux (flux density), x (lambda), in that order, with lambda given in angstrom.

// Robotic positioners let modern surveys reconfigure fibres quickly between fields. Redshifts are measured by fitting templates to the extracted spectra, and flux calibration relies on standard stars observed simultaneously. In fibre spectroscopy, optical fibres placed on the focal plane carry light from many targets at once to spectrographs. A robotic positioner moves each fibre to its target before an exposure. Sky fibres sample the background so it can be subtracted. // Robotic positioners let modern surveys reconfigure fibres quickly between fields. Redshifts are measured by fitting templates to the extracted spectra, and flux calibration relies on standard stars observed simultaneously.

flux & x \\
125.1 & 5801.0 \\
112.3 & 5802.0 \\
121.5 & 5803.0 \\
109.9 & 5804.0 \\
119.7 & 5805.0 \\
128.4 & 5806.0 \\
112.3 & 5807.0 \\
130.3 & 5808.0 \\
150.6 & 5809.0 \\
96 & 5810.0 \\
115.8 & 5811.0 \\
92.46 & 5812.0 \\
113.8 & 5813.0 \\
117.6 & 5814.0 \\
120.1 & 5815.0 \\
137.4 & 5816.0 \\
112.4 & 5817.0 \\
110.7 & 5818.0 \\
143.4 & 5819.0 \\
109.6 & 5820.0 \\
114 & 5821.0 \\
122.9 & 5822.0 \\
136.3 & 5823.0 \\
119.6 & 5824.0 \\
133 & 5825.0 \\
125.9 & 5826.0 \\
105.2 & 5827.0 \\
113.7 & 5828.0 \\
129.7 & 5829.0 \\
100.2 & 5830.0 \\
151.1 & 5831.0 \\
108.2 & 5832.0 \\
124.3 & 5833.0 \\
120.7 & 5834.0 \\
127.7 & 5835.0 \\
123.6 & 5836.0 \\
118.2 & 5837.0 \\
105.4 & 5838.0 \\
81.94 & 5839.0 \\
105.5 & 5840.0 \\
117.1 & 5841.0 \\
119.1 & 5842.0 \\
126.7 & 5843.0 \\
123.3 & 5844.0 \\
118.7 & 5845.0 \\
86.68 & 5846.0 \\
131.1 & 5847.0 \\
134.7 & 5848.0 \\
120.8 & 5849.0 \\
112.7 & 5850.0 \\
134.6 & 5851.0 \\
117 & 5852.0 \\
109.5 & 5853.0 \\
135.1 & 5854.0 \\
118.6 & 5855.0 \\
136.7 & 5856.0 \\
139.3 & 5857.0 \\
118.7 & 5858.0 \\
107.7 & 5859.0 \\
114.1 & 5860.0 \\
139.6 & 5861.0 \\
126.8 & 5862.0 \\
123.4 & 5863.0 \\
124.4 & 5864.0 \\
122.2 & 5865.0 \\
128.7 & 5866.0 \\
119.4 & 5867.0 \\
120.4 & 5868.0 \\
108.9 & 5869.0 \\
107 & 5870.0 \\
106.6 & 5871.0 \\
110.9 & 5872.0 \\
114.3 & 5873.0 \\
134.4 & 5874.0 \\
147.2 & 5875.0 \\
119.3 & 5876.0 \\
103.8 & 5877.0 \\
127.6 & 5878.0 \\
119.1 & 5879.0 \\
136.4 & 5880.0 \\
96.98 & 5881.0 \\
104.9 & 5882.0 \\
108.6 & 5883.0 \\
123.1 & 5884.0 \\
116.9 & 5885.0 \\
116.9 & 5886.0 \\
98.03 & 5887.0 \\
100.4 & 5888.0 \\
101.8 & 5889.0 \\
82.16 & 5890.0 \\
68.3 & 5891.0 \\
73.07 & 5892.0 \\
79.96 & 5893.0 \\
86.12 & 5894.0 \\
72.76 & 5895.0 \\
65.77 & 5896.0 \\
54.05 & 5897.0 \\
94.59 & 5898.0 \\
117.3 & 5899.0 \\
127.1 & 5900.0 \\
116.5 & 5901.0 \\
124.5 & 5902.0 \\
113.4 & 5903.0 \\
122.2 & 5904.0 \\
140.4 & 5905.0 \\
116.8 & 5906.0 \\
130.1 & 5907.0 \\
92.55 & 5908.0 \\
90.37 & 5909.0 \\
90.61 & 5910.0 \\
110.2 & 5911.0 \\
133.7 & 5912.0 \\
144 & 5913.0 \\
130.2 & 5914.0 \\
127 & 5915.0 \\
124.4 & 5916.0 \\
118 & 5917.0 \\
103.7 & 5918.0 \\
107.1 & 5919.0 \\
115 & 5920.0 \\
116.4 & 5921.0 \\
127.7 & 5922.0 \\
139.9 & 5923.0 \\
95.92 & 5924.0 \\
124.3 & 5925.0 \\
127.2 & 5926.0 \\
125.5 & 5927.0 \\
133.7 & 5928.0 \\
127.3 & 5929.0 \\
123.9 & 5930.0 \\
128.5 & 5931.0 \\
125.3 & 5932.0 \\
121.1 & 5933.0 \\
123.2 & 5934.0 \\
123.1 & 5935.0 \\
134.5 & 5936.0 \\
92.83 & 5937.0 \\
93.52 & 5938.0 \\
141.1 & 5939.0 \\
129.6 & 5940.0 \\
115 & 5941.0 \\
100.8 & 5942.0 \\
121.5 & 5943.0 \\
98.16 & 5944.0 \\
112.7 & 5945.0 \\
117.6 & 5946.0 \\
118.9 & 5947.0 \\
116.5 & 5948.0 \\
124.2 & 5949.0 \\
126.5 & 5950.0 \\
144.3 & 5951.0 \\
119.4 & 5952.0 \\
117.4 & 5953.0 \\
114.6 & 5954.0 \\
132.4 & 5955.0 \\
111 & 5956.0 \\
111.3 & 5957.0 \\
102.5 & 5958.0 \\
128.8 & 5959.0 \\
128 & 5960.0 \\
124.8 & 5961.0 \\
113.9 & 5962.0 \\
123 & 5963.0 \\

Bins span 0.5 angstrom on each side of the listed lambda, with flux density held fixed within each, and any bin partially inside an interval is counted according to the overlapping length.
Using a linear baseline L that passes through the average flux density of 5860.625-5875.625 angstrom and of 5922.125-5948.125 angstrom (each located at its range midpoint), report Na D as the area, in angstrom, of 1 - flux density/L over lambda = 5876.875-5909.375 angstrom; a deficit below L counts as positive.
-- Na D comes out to 4.69 angstrom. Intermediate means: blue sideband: 122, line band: 104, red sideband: 120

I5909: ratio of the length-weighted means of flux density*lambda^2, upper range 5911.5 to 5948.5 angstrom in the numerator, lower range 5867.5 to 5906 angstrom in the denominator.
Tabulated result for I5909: 1.14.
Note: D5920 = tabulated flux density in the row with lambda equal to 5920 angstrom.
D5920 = 115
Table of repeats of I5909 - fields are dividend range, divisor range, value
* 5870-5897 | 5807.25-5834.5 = 0.88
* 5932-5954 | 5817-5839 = 1.03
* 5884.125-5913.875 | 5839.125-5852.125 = 0.89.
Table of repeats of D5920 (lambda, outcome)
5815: 120.1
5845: 118.7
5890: 82.16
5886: 116.9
